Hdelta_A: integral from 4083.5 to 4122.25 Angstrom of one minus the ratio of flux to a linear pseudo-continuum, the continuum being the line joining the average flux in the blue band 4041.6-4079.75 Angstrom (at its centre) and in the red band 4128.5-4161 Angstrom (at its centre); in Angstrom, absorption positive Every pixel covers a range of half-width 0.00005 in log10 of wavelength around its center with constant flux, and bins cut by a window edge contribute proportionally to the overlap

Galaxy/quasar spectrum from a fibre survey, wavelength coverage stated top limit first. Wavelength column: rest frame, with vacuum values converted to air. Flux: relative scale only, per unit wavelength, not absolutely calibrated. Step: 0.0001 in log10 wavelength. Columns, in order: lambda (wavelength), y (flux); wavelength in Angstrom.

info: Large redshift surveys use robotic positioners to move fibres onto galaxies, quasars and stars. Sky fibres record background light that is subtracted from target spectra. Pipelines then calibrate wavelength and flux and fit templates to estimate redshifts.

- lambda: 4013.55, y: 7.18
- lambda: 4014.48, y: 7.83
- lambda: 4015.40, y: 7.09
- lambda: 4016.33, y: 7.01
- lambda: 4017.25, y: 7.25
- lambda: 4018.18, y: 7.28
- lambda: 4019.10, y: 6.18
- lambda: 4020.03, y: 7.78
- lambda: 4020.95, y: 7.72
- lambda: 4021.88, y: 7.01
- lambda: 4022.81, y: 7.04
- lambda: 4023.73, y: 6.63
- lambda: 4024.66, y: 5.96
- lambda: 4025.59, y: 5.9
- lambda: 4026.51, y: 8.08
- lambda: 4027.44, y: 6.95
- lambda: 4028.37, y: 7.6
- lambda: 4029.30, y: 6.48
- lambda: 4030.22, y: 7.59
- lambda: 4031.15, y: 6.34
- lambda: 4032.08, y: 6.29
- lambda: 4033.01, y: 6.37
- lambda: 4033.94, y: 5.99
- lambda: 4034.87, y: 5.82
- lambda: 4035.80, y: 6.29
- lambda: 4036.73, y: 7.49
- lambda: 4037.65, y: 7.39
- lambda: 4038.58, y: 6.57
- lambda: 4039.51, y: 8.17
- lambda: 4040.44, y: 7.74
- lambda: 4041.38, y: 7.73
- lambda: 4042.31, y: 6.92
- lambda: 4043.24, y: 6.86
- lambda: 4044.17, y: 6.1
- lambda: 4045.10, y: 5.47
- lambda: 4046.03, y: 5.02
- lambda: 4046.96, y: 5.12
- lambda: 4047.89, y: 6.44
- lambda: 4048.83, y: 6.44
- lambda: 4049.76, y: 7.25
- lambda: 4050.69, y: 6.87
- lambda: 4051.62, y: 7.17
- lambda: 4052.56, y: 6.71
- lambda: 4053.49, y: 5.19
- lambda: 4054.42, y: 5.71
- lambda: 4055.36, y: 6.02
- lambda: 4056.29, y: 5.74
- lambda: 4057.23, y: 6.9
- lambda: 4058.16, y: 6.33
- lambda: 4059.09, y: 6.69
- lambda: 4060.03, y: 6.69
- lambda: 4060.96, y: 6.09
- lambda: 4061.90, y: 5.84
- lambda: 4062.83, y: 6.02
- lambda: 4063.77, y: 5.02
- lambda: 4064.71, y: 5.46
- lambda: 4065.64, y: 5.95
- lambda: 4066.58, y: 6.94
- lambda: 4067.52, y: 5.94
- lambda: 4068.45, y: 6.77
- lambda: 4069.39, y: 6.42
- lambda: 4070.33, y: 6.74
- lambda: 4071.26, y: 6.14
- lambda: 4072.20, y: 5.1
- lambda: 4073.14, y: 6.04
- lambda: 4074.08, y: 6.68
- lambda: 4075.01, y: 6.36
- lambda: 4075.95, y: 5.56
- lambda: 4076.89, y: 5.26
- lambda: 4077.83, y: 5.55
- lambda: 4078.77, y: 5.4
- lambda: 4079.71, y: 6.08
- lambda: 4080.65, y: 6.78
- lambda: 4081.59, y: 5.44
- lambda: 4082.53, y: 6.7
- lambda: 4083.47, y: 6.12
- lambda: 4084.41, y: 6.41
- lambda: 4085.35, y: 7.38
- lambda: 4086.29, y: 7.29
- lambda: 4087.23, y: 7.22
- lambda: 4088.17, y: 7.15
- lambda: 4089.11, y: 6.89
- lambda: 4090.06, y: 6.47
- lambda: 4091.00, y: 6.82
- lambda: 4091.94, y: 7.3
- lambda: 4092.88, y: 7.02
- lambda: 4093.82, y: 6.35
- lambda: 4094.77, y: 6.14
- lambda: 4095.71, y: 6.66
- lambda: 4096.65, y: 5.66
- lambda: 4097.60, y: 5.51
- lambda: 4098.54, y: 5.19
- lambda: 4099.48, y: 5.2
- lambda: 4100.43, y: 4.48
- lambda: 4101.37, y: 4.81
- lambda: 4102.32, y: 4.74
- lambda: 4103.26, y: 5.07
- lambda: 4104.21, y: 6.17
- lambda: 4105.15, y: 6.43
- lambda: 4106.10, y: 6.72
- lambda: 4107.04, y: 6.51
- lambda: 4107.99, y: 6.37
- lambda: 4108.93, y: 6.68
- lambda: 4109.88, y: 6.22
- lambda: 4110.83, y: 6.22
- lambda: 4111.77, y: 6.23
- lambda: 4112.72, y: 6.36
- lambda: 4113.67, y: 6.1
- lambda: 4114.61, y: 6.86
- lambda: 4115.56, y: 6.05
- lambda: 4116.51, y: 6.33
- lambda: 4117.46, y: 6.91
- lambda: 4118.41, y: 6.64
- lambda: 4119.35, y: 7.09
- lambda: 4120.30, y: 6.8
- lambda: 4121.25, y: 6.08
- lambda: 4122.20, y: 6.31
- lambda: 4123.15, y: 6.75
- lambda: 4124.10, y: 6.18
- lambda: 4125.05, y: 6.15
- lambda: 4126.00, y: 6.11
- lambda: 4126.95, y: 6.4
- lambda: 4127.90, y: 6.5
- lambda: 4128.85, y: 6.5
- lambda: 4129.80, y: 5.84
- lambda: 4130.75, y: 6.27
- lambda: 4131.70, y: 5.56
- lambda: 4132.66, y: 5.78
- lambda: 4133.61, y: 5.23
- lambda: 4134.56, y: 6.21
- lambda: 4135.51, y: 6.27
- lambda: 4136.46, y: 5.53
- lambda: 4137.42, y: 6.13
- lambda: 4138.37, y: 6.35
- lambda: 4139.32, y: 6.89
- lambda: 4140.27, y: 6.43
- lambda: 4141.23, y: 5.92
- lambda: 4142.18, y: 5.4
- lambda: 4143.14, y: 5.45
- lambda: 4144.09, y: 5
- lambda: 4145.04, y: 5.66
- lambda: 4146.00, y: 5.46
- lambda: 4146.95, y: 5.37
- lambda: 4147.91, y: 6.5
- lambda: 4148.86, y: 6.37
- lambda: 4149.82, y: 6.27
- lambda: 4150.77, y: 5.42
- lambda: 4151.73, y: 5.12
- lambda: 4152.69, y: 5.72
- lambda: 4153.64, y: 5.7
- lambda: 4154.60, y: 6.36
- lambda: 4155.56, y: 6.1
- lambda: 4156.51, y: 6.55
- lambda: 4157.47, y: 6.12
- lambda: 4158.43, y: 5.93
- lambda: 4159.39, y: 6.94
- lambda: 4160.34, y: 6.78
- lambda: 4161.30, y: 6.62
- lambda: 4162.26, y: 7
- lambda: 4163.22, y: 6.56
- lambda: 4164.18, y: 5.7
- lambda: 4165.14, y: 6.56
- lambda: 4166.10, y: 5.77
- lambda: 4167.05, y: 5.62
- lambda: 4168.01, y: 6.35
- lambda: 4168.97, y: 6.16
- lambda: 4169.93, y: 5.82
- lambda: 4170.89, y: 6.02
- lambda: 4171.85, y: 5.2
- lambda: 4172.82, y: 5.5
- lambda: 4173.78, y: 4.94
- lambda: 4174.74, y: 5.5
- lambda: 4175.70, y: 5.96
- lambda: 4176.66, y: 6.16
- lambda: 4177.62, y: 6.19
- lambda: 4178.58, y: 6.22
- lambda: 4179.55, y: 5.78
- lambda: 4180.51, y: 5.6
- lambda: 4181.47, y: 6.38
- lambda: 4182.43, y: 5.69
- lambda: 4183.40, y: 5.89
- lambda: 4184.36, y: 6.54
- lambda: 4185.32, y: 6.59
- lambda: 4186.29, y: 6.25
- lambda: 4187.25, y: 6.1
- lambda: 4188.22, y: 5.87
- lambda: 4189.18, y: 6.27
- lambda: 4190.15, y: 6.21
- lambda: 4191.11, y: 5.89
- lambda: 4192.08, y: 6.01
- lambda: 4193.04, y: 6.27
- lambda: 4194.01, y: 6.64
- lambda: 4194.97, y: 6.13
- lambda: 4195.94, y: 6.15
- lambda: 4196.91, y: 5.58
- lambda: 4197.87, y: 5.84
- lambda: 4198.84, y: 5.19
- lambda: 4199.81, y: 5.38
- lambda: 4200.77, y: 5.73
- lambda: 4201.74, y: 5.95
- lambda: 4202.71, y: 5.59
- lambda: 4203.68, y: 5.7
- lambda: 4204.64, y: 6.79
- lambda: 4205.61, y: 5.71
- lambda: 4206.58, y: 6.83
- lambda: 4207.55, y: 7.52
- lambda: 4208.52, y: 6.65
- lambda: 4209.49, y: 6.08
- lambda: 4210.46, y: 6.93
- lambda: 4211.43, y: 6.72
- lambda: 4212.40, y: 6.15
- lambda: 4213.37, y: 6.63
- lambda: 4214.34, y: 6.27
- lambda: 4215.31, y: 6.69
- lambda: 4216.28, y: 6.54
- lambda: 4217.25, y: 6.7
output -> -1.6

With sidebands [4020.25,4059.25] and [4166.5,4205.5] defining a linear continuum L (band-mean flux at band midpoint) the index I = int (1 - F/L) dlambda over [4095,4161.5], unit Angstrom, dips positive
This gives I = 1.6 Angstrom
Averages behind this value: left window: 6.63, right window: 5.94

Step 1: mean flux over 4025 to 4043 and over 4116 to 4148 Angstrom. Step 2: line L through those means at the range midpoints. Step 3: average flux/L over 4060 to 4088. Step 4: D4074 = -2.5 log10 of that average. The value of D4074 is 0.07 mag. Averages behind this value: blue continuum 6.92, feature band 6.18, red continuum 6.11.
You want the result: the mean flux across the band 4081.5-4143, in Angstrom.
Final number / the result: 6.24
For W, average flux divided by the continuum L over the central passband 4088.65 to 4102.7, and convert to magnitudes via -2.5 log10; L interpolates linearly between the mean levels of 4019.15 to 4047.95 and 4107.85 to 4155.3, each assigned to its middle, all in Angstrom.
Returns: 0.07 mag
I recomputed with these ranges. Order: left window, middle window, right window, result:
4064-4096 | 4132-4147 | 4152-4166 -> 1.2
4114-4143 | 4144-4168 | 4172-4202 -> 0.1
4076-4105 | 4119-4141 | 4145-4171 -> -0.4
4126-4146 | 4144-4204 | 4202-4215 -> 2.1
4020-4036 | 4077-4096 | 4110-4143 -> -0.3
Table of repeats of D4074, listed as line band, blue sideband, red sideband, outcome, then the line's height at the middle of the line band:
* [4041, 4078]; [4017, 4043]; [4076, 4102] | 0.064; 6.56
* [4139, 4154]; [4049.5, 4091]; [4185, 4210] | 0.072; 6.18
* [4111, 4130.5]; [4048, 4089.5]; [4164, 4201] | -0.048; 6.13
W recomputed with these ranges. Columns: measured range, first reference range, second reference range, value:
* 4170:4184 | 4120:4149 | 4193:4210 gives 0.05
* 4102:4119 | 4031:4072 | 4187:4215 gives 0.00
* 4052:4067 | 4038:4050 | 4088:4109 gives 0.06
